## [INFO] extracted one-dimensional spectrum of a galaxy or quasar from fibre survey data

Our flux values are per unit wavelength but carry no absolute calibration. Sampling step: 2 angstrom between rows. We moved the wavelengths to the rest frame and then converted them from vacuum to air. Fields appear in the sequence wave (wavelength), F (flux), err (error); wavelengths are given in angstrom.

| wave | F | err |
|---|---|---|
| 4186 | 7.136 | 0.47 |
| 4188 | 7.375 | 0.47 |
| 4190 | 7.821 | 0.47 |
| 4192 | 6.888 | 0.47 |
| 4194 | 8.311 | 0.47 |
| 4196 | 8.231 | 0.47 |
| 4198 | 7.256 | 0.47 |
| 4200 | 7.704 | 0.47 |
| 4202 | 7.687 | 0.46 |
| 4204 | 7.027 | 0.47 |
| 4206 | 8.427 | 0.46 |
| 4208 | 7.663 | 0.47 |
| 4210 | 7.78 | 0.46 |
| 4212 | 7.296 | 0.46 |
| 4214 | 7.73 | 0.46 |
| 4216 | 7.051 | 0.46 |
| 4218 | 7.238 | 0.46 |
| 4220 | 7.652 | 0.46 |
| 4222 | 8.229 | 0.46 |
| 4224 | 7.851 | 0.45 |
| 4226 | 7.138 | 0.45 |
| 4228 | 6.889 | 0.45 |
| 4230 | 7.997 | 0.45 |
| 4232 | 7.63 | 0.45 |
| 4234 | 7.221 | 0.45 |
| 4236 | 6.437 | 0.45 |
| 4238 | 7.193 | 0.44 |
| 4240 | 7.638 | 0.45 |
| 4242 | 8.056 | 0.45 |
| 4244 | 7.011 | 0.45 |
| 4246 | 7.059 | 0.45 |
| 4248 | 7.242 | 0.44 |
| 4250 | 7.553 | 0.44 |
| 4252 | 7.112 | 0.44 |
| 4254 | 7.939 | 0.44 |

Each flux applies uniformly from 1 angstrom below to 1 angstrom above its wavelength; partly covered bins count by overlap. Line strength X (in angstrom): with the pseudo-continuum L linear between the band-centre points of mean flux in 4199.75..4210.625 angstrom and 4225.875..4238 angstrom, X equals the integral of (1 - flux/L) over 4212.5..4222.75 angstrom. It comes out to -0.1 angstrom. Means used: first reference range 7.71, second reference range 7.22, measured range 7.55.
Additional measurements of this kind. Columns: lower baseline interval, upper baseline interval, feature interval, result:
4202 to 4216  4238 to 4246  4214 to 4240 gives 0.4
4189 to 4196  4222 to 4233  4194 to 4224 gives 0.0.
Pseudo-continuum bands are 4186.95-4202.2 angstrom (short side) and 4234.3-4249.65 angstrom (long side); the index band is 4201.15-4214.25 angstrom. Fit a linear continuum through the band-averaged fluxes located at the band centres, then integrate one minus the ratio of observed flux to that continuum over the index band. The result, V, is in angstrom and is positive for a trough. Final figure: -0.2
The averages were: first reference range 7.66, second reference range 7.25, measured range 7.65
